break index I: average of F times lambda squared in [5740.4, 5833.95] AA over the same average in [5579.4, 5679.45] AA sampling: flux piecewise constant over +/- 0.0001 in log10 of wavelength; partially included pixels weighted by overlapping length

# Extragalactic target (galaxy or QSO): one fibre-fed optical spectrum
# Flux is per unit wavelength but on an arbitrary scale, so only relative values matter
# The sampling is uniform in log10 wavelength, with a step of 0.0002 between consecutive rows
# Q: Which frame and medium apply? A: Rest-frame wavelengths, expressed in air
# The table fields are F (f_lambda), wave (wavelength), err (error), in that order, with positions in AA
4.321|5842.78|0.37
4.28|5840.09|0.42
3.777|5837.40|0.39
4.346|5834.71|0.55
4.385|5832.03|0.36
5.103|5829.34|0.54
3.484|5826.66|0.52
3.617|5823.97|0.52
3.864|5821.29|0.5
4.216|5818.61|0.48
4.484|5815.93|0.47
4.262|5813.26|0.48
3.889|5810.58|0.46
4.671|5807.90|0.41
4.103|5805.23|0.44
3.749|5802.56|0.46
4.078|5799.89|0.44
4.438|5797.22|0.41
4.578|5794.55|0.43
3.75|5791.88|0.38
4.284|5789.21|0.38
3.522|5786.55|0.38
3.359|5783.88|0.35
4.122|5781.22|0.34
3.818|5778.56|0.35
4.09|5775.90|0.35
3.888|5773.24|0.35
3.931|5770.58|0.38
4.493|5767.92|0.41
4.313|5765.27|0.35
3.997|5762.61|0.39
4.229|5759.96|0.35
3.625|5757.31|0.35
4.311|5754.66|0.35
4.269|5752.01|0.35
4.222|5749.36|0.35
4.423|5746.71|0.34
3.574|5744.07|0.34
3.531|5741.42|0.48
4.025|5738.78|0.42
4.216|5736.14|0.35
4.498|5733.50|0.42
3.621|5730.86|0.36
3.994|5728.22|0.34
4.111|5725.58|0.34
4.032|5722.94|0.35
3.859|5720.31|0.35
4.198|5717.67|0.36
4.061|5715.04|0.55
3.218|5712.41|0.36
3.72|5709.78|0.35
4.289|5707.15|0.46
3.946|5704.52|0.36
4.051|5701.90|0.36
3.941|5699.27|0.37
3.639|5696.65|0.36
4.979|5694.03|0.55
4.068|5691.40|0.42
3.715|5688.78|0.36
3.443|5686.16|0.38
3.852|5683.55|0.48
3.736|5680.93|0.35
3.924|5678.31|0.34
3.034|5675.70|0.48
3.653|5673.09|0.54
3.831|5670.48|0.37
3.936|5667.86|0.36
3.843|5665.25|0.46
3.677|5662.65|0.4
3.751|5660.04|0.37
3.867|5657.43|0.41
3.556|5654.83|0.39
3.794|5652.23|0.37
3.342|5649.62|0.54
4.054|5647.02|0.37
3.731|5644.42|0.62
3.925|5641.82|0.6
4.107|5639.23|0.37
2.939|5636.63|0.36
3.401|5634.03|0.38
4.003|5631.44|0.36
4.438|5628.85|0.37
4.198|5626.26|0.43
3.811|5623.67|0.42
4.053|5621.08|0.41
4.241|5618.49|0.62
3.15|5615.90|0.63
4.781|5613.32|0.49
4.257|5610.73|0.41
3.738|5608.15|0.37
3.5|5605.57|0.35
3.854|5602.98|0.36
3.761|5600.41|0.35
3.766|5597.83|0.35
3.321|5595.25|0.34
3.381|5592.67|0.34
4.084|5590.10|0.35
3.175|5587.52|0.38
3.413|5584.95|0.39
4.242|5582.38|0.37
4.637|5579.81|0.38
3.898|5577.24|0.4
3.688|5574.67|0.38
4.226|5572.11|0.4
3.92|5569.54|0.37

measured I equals 1.1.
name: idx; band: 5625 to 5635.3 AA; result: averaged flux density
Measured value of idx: 4.01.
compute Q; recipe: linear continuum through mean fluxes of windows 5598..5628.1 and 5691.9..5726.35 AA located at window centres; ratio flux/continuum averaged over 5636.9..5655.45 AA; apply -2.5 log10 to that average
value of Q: 0.06 mag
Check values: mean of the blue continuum 3.94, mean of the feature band 3.75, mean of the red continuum 4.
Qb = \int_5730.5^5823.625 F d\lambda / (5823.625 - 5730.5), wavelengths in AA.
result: 4.07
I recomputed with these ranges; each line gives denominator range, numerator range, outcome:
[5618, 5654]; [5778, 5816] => 1.12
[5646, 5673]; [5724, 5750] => 1.10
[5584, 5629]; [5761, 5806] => 1.12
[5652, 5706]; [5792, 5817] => 1.15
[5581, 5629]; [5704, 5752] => 1.08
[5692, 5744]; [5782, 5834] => 1.06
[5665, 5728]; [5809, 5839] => 1.11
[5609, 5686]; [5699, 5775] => 1.09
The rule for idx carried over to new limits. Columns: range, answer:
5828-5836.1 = 4.61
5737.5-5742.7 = 3.78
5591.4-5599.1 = 3.49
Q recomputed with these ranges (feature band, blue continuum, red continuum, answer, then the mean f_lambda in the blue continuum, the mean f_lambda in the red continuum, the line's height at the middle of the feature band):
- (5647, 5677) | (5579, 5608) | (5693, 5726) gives 0.06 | 3.72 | 3.99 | 3.88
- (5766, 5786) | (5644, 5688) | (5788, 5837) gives 0.03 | 3.71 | 4.18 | 4.06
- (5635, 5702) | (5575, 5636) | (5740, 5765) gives 0.04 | 3.86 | 4.03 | 3.93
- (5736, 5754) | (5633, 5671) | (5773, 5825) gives -0.03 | 3.72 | 4.05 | 3.92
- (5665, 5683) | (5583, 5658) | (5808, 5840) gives 0.05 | 3.78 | 4.16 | 3.88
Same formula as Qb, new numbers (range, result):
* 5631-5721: 3.8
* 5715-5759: 4.03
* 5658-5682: 3.71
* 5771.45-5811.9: 4.02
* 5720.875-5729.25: 4.03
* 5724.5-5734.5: 4.04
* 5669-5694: 3.76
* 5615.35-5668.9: 3.81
